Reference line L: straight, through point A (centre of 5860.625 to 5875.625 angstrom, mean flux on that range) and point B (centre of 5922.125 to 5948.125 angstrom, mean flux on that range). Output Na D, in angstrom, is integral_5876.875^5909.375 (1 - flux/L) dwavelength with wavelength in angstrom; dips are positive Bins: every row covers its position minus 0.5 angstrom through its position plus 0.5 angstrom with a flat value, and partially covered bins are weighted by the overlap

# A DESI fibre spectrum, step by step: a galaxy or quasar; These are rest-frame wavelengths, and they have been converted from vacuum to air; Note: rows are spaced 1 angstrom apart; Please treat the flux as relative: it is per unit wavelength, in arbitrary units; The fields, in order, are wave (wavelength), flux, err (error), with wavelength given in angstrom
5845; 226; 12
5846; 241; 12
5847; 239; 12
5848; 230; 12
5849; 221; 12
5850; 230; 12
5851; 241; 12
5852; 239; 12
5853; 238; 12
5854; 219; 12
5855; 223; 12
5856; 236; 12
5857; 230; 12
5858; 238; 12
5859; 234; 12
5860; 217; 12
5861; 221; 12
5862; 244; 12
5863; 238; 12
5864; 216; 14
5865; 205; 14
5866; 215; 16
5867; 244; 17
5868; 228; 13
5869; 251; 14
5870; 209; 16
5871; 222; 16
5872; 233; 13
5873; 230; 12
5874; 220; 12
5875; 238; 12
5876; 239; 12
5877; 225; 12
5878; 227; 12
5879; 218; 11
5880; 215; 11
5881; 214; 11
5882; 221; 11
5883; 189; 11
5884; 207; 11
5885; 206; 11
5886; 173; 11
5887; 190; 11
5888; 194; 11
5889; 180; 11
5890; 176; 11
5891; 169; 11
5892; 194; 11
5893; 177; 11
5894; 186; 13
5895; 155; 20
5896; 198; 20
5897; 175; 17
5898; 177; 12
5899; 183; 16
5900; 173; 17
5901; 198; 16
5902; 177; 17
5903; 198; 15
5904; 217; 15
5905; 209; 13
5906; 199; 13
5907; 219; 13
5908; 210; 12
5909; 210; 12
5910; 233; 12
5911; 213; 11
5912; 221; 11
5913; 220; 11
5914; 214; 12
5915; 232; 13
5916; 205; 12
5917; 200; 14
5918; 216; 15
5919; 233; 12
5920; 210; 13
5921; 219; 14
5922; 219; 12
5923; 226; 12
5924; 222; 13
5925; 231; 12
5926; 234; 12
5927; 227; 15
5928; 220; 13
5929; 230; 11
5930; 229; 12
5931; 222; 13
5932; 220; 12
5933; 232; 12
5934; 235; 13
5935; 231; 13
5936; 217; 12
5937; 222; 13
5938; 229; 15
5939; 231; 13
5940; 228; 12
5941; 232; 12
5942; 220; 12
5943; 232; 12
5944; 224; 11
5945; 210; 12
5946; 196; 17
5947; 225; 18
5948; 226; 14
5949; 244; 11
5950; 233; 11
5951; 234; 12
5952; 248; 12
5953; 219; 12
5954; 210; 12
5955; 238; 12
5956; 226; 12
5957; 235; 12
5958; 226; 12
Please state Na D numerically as 4.5 angstrom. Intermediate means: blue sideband 228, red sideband 225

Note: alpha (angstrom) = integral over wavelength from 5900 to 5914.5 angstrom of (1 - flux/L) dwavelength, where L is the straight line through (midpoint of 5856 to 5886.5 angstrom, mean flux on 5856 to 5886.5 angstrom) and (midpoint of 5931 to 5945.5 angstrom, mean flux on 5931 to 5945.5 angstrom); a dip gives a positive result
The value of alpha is 1.0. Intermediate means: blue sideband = 222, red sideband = 226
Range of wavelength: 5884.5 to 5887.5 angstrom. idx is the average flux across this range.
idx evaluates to 190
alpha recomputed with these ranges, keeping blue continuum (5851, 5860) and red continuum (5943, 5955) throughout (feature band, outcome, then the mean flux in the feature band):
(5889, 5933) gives 4.1 angstrom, 207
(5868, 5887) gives 1.0 angstrom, 218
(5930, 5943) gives 0.0 angstrom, 227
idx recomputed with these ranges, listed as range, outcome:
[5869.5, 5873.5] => 224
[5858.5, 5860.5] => 226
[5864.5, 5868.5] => 223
